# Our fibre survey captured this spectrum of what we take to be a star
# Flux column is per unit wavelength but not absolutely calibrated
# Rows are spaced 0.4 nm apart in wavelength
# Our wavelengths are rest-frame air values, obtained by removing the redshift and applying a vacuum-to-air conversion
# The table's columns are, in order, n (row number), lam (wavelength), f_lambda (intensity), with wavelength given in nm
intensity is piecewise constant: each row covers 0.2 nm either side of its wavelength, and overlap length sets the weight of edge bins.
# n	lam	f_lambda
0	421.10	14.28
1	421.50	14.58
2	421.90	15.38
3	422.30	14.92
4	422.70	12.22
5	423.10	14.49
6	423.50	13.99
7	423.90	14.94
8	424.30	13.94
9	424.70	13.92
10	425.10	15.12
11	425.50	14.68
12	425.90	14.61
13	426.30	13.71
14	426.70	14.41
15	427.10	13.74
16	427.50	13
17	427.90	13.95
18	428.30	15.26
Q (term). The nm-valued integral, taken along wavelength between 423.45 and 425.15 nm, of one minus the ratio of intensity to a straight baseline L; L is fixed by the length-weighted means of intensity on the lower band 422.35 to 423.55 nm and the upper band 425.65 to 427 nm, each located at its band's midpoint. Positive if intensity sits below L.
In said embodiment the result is -0.06 nm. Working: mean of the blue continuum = 13.7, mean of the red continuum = 14.2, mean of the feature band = 14.4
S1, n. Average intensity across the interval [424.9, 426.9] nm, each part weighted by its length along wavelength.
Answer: 14.5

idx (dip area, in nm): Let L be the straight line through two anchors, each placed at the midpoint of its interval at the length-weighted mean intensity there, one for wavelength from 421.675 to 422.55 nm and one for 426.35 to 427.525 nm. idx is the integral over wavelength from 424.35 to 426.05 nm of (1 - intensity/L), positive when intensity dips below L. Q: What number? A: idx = -0.03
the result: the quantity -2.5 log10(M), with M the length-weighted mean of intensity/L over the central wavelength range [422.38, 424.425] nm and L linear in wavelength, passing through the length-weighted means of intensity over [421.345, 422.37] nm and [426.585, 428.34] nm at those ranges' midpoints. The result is 0.05 mag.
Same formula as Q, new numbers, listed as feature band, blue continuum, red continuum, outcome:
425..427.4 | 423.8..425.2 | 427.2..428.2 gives -0.05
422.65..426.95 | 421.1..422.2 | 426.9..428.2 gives -0.01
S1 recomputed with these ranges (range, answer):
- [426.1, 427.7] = 13.7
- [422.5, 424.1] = 13.9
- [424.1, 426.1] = 14.5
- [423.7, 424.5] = 14.4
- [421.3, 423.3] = 14.3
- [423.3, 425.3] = 14.4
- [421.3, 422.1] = 15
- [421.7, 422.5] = 15.1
